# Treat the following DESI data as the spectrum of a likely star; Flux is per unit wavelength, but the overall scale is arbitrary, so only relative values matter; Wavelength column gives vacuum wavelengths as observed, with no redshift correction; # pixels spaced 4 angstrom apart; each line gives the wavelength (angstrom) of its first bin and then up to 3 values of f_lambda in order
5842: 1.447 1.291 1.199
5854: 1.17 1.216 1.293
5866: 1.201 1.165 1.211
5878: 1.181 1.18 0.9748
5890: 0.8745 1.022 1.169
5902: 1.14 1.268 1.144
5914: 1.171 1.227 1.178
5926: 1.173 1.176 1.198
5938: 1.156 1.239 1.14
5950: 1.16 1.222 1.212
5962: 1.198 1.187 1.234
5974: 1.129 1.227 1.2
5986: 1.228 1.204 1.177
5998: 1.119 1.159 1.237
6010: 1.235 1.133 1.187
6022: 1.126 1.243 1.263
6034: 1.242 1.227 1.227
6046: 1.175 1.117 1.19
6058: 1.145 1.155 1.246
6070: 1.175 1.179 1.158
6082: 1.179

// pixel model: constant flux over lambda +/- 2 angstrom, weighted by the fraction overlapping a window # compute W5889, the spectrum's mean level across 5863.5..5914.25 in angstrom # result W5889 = 1.13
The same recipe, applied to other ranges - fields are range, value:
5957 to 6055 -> 1.19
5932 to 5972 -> 1.19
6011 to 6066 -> 1.19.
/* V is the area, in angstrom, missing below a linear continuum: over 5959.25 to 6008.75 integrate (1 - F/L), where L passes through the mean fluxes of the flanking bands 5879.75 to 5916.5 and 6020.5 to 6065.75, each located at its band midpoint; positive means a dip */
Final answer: -1.4 angstrom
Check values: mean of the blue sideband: 1.11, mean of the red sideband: 1.19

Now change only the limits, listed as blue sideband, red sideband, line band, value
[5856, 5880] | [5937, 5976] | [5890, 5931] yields 1.6 angstrom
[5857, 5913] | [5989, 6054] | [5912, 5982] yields -1.4 angstrom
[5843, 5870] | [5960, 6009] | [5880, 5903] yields 3.1 angstrom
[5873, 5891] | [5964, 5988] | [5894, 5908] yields -0.7 angstrom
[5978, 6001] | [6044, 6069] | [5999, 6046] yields -1.0 angstrom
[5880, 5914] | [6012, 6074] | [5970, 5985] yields -0.6 angstrom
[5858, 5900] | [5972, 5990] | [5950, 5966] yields -0.3 angstrom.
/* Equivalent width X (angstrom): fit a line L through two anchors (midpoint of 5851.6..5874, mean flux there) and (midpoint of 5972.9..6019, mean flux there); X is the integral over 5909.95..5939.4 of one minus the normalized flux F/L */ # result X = 0.5 angstrom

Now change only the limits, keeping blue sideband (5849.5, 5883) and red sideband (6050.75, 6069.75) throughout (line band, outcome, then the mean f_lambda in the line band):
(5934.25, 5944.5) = 0.0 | 1.19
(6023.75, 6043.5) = -1.0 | 1.24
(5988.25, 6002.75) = 0.3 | 1.16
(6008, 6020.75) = 0.0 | 1.18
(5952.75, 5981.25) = -0.3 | 1.2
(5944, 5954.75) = 0.2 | 1.17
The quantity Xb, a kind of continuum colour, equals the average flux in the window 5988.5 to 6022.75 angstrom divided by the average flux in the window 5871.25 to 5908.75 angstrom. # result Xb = 1.06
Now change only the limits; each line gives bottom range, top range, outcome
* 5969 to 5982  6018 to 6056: 1.01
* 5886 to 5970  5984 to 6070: 1.03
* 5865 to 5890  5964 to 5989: 1.06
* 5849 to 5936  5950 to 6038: 1.03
